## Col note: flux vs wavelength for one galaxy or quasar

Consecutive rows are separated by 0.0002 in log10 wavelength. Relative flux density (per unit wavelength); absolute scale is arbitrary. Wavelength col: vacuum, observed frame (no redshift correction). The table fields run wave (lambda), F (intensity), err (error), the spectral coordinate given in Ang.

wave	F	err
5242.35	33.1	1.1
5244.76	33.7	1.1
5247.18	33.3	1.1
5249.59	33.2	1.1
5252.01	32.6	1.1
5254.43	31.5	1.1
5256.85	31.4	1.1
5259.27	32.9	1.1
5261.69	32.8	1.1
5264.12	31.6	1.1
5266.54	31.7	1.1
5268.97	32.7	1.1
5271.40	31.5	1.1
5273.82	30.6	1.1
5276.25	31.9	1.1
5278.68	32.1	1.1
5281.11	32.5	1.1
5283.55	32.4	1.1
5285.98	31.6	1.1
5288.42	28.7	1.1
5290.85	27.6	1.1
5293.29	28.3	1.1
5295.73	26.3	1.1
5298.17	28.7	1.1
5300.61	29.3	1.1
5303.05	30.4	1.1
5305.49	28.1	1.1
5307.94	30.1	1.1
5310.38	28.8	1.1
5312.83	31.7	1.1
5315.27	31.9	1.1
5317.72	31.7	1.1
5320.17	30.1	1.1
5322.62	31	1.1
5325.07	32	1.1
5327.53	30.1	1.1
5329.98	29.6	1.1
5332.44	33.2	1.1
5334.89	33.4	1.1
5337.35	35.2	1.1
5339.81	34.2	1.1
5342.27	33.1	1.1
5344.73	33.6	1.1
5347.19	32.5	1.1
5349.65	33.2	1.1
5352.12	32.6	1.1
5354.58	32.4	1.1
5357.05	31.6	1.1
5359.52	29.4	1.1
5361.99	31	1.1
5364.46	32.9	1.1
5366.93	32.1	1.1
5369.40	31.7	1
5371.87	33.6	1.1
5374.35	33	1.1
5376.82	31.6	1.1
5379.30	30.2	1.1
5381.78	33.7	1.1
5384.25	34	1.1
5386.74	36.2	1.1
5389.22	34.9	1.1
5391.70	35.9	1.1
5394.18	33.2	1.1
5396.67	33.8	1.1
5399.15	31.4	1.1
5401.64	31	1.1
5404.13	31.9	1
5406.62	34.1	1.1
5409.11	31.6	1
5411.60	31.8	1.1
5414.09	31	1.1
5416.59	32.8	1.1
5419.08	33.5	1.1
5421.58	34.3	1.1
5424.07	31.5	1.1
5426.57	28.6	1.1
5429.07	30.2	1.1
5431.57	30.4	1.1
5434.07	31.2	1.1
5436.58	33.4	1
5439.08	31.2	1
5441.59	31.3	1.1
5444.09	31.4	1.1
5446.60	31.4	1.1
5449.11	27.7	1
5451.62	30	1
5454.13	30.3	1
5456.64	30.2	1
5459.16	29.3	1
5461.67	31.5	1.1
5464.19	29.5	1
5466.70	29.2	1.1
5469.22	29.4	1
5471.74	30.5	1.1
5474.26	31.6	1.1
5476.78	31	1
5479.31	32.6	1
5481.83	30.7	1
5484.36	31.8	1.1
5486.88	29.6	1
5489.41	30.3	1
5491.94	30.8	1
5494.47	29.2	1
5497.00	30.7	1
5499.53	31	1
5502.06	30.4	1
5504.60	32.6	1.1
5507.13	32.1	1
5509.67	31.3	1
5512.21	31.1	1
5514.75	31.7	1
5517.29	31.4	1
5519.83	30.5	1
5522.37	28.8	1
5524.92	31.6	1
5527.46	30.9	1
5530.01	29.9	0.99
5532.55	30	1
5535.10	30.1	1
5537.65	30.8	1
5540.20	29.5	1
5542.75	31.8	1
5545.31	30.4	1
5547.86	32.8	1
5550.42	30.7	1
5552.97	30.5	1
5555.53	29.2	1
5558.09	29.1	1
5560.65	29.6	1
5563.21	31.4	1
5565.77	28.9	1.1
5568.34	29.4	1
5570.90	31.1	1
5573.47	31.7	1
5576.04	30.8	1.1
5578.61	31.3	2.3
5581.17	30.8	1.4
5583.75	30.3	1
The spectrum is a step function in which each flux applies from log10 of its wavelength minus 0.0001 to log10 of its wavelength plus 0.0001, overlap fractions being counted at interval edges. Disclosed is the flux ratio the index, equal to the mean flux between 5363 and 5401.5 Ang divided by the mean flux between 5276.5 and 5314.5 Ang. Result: 1.11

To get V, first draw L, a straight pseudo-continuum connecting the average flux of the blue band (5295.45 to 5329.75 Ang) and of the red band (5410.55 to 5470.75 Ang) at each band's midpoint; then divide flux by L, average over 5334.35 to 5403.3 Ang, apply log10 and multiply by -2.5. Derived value -0.08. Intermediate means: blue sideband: 30.1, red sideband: 30.9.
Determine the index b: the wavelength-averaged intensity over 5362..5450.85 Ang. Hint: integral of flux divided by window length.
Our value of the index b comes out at 32.2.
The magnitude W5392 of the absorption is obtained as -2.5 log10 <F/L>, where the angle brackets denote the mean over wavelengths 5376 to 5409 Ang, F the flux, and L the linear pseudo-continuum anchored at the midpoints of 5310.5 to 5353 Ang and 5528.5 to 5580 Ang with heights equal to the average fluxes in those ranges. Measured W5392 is -0.05 mag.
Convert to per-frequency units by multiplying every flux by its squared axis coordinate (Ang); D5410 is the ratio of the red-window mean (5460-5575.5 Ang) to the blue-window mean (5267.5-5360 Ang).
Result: 1.06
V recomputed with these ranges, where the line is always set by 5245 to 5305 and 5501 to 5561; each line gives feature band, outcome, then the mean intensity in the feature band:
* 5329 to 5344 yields -0.075 mag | 33.2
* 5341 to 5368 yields -0.043 mag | 32.2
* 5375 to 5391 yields -0.087 mag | 33.5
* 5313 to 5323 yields -0.009 mag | 31.3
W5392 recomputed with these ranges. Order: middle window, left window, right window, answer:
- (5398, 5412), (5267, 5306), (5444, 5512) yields -0.05 mag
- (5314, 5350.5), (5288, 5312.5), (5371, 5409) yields -0.07 mag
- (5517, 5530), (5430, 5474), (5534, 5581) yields 0.00 mag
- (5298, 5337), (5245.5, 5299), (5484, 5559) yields 0.01 mag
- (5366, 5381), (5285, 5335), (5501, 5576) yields -0.06 mag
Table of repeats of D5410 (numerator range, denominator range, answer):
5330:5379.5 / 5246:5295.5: 1.07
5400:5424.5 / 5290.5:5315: 1.16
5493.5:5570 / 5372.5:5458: 1.00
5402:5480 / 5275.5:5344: 1.06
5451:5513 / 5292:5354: 1.04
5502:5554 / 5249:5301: 1.10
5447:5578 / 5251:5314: 1.08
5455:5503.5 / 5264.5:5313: 1.08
